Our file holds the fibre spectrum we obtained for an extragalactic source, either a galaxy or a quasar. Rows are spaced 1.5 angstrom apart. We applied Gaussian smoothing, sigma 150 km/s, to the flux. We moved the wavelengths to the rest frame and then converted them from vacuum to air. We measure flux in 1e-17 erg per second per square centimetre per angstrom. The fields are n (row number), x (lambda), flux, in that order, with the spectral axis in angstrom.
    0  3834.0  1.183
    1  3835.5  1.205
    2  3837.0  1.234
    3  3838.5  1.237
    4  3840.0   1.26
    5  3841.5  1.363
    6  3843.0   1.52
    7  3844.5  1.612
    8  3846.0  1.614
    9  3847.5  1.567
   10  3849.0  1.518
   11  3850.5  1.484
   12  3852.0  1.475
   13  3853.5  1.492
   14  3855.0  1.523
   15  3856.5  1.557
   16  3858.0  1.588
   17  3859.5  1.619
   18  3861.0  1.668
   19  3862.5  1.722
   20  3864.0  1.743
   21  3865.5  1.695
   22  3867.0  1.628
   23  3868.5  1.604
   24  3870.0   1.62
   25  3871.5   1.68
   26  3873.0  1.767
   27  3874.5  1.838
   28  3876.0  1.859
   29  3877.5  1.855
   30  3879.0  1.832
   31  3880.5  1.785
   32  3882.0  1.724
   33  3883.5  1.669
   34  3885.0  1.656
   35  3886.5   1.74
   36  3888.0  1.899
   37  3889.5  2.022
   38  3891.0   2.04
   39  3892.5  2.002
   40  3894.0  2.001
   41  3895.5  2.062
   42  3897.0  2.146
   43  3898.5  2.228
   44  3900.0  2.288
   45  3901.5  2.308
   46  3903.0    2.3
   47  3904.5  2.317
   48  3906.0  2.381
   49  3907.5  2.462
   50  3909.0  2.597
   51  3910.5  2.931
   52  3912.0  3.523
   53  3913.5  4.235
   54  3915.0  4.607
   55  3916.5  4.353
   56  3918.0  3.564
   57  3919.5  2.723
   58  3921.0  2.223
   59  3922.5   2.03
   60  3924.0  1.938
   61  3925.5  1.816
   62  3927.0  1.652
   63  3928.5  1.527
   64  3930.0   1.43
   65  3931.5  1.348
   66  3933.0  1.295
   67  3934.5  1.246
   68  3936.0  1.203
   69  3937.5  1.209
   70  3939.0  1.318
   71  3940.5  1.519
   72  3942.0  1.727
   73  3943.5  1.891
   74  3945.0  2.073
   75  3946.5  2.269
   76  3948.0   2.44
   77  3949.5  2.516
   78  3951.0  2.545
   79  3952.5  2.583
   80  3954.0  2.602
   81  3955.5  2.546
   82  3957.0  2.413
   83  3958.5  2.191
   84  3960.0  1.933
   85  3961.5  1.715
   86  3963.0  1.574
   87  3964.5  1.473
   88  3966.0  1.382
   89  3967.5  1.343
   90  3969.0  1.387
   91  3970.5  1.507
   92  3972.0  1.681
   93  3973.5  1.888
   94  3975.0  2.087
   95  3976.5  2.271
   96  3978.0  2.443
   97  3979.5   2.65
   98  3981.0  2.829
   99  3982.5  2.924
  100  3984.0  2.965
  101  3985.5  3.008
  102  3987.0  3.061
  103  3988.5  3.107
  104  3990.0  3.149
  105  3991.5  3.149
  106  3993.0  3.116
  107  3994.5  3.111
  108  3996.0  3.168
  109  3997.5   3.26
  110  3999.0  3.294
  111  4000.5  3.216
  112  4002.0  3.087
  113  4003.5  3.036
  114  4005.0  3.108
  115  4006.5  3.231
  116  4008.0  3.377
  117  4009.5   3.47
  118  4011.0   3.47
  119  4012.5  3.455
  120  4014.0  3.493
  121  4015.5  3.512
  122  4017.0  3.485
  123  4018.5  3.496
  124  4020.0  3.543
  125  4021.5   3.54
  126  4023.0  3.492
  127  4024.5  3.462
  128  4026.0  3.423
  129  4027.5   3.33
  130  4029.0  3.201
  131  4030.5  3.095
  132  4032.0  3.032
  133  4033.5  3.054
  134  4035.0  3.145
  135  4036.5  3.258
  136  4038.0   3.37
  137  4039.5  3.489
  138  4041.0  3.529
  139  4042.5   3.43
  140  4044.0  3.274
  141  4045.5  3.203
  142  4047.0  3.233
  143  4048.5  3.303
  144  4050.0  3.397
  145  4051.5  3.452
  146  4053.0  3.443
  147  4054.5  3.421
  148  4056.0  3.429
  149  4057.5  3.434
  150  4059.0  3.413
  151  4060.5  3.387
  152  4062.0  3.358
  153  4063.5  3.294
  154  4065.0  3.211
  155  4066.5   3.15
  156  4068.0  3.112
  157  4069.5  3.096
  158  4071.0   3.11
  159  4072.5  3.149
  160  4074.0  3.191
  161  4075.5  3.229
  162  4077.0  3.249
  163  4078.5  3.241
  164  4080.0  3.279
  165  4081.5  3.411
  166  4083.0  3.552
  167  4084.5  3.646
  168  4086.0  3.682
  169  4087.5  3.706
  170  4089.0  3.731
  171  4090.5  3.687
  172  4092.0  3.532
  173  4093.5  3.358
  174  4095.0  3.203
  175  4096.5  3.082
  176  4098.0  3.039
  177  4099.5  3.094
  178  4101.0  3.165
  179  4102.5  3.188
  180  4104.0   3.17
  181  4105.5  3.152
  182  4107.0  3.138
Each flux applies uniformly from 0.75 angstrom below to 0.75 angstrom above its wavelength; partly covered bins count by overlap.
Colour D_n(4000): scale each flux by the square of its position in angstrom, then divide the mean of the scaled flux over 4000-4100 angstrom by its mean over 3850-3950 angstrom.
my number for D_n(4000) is 1.78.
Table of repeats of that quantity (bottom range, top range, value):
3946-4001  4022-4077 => 1.39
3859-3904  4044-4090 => 1.97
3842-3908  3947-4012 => 1.50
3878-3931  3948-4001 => 1.09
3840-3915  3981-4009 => 1.69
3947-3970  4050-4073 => 1.71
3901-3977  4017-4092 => 1.65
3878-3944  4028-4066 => 1.65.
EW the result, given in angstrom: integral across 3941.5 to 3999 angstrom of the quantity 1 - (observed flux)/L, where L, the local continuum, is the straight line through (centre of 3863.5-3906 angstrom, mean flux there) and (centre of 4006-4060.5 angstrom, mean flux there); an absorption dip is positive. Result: 8.0 angstrom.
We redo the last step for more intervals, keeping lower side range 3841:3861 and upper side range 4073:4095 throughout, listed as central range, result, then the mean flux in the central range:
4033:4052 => -1.28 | 3.32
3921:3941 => 6.02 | 1.53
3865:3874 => 0.12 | 1.67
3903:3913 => -3.47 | 2.71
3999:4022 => -4.15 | 3.36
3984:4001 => -2.76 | 3.14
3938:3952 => 1.75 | 2.03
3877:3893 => -0.14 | 1.84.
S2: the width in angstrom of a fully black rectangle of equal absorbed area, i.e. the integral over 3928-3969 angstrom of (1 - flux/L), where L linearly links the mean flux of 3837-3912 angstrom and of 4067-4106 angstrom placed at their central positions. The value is 9.3 angstrom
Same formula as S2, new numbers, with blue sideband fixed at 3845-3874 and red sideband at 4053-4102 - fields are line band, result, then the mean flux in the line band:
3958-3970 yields 4.05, 1.61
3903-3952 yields -3.68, 2.28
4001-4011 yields -1.69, 3.24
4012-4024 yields -2.68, 3.5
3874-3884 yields -0.19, 1.8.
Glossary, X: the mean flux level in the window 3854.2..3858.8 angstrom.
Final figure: 1.56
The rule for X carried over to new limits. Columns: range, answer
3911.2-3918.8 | 4.04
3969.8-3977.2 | 1.89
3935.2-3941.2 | 1.31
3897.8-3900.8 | 2.26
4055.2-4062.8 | 3.4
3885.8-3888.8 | 1.82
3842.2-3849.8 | 1.56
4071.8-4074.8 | 3.17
